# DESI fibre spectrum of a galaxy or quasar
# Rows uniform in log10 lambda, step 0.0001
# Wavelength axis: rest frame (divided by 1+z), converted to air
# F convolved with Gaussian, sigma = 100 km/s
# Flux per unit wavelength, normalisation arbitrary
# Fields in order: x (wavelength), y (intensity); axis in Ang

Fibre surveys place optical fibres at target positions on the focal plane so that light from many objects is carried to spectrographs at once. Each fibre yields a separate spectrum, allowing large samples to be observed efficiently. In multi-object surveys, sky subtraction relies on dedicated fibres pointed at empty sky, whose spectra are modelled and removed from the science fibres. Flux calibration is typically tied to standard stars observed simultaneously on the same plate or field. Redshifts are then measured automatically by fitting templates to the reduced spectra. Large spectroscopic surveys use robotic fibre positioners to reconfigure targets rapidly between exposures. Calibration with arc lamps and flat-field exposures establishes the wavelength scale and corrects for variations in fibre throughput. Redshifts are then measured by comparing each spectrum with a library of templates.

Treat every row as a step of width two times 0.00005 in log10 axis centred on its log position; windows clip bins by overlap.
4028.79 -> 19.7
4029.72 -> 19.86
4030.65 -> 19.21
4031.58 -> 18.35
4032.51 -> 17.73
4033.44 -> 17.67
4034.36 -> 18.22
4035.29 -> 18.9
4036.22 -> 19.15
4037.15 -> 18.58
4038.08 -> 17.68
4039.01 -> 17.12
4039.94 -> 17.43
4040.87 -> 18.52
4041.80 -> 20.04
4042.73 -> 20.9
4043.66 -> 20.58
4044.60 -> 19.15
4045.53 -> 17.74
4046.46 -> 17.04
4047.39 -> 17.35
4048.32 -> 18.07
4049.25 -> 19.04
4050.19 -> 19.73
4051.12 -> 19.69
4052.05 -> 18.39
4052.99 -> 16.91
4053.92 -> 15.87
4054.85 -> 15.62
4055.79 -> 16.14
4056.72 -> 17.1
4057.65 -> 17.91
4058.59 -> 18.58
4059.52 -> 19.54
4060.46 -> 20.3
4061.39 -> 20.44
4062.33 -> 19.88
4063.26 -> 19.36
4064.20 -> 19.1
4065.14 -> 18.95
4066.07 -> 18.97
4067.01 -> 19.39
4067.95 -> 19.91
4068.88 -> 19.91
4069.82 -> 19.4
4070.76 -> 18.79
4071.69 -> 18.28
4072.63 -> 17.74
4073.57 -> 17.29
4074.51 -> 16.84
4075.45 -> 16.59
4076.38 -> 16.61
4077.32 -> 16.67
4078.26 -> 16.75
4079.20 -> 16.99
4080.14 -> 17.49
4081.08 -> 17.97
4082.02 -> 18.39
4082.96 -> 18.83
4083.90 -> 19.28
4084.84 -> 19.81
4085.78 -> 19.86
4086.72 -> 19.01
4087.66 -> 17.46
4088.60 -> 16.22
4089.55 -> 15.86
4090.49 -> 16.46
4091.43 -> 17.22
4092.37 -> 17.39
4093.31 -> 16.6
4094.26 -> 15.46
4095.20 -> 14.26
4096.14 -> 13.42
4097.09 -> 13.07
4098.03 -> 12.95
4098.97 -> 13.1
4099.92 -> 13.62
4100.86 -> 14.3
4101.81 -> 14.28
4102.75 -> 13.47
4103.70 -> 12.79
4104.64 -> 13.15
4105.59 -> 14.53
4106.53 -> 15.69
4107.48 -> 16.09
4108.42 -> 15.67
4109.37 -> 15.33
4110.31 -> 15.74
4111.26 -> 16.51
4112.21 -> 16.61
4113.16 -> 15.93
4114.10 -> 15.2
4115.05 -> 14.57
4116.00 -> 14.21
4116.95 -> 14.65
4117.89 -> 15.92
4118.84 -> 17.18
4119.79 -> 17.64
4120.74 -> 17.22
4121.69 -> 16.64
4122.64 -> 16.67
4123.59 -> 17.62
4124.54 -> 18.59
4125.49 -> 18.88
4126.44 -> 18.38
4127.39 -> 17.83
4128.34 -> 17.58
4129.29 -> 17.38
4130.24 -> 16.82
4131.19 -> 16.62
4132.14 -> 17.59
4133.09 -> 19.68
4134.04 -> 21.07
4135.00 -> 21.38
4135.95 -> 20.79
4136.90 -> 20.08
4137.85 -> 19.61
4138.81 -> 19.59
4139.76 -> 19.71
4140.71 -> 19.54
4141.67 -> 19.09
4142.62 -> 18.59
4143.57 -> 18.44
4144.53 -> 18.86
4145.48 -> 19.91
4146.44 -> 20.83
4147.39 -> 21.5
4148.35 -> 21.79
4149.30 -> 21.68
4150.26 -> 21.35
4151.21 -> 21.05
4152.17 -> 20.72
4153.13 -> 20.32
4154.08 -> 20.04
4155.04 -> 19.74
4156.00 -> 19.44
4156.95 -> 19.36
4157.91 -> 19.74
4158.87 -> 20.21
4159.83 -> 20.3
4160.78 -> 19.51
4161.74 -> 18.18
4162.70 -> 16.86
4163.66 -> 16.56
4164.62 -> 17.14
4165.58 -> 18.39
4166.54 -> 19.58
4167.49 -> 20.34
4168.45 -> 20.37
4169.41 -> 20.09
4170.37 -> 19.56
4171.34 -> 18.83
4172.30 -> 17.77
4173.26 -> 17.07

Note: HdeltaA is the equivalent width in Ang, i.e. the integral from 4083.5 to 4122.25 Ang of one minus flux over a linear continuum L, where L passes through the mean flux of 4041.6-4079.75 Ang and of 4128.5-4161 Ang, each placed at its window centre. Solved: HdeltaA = 6.8 Ang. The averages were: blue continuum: 18.4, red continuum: 19.8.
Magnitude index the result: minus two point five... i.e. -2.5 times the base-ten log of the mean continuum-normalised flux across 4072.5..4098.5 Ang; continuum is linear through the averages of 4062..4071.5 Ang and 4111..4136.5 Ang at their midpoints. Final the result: 0.11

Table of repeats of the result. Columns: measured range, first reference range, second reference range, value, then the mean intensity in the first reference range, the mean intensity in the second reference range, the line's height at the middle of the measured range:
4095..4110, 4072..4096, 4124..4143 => 0.26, 17.3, 18.9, 17.9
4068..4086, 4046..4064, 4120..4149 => 0.02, 18.3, 19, 18.5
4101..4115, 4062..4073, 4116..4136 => 0.21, 19.1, 17.8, 18.2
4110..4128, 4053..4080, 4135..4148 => 0.16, 18.1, 19.8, 19.3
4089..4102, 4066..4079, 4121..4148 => 0.23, 18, 18.9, 18.4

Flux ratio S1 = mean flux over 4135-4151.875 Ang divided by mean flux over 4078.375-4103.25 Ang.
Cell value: 1.2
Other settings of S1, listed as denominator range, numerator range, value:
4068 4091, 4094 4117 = 0.81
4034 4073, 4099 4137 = 0.89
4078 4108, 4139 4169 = 1.23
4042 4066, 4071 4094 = 0.95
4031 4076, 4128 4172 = 1.06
